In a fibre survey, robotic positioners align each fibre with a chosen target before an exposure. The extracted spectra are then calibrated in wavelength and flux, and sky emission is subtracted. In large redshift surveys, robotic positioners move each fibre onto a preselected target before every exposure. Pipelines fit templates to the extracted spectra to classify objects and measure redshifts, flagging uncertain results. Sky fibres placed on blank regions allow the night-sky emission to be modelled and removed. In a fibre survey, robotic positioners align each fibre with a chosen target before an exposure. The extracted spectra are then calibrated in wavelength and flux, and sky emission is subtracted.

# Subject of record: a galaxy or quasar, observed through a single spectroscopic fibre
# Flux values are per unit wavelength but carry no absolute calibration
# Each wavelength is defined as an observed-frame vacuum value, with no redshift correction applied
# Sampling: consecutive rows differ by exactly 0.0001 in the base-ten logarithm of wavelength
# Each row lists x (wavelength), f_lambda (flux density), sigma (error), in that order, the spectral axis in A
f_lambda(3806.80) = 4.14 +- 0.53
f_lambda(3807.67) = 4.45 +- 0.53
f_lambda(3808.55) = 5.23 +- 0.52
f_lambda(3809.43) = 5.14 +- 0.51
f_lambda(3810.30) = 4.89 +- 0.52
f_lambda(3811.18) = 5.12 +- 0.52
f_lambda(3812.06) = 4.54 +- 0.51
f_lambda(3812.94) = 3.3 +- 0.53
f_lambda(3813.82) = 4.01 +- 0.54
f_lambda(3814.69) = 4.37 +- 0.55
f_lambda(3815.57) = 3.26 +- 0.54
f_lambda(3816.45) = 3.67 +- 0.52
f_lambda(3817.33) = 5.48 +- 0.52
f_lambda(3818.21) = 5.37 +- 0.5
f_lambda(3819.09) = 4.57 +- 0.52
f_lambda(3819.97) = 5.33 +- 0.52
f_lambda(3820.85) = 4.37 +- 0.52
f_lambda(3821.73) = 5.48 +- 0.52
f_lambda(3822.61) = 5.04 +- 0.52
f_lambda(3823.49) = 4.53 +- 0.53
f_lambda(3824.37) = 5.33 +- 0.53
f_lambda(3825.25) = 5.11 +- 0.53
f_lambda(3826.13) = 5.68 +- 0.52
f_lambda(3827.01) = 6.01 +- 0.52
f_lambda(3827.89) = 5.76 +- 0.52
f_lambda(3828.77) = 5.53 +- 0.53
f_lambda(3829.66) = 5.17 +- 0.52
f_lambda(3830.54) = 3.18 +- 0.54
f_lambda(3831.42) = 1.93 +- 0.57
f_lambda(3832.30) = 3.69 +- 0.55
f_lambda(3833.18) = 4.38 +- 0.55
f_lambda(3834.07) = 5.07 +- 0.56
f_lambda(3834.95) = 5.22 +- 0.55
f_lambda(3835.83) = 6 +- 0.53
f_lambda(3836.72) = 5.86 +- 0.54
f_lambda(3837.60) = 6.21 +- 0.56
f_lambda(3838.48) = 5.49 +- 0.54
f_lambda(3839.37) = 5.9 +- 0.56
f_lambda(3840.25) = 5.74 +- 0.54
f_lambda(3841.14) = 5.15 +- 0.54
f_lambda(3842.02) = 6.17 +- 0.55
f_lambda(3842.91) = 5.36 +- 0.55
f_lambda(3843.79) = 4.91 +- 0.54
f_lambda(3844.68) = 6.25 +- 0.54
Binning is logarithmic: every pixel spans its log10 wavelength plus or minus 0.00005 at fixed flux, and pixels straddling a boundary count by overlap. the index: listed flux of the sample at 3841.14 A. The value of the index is 5.15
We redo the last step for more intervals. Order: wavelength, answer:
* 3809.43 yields 5.14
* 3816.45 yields 3.67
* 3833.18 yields 4.38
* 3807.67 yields 4.45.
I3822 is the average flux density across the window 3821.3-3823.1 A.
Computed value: 5.24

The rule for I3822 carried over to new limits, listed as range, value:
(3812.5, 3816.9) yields 3.73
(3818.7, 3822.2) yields 4.94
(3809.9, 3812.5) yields 4.84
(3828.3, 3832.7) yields 3.91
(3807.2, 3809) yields 4.83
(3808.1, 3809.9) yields 5.18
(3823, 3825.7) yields 5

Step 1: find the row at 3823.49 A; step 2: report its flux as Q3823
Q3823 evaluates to 4.53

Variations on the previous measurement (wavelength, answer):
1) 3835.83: 6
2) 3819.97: 5.33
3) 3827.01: 6.01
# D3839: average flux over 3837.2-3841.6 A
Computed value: 5.7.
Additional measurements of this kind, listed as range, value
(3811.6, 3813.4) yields 3.92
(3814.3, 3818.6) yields 4.41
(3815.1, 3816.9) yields 3.48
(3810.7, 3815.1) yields 4.27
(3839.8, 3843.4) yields 5.6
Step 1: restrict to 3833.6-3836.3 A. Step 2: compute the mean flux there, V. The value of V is 5.41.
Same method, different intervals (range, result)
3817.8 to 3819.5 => 4.97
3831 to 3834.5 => 3.77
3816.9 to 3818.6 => 5.42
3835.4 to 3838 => 6.01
